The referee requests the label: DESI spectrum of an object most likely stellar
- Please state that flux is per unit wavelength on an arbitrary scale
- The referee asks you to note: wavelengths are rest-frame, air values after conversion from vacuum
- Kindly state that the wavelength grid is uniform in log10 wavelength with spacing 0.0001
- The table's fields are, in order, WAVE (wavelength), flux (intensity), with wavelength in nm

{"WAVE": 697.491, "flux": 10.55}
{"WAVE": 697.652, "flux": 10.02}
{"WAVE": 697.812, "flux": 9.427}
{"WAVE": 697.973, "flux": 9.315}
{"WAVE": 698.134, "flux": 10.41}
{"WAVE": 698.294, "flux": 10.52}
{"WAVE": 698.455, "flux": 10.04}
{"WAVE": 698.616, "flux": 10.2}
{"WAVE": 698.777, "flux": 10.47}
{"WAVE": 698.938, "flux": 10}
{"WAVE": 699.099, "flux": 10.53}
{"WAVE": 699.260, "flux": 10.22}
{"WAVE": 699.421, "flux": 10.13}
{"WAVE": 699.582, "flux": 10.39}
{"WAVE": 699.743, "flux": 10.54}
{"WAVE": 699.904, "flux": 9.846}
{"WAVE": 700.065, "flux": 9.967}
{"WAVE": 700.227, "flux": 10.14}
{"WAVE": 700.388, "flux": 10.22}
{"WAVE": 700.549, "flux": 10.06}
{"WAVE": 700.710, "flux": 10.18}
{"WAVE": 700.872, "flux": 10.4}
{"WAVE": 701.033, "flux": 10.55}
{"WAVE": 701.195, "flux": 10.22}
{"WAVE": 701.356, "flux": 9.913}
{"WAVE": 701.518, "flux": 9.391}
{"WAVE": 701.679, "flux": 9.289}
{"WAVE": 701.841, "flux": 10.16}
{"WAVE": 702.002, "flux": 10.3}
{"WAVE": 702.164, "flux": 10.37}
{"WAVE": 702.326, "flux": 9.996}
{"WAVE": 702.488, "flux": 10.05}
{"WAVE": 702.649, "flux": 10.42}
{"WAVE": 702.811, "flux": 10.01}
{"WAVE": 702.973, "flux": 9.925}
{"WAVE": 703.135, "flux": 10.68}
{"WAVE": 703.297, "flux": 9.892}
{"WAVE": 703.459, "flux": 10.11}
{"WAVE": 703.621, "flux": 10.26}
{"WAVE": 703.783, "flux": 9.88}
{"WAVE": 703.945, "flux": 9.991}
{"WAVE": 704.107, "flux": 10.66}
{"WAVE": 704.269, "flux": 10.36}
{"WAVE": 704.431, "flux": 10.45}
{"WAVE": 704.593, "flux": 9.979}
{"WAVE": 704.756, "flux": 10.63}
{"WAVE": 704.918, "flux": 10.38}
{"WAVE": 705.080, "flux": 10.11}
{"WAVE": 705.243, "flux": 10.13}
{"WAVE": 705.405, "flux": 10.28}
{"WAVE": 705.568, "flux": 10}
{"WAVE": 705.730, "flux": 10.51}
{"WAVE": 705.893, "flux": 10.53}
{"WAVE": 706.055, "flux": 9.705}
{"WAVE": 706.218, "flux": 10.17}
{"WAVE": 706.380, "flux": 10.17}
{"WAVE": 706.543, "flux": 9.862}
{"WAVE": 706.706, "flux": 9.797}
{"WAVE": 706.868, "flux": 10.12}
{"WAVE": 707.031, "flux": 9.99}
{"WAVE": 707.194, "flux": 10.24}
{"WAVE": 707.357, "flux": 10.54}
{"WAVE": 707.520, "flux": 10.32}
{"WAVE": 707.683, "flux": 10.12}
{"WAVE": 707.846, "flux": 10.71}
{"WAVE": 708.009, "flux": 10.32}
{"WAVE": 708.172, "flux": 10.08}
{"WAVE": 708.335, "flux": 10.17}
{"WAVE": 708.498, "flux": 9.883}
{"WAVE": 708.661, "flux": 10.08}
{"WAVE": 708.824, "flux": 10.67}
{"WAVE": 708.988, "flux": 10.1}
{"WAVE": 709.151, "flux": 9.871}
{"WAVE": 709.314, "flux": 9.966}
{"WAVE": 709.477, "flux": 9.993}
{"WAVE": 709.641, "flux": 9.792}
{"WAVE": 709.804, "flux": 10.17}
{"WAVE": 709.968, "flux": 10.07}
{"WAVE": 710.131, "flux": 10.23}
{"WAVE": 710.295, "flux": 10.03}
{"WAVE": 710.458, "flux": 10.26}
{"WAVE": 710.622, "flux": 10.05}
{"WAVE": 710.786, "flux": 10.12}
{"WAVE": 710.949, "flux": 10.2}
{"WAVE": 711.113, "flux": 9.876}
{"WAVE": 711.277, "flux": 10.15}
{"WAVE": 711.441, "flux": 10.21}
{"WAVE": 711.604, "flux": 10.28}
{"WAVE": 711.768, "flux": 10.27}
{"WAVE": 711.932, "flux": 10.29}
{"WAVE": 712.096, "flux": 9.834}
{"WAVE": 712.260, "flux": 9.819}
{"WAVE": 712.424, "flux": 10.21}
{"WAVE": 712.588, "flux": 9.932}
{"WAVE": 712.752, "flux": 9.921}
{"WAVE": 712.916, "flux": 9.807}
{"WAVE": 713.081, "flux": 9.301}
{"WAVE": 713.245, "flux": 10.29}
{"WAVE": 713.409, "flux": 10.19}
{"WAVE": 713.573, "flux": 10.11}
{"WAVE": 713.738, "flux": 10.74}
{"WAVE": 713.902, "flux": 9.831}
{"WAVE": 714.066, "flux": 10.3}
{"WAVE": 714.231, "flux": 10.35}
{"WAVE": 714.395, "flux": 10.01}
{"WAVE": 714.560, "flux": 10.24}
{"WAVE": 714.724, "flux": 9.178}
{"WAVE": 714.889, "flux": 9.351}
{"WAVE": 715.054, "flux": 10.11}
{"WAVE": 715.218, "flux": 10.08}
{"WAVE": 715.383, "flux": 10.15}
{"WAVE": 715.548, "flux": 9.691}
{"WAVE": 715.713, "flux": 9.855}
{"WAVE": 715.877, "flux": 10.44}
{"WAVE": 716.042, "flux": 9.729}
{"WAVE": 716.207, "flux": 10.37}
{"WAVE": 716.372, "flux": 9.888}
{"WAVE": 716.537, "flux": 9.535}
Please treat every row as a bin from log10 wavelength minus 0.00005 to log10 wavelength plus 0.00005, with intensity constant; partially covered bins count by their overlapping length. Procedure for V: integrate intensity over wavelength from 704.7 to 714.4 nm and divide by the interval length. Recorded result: 10.1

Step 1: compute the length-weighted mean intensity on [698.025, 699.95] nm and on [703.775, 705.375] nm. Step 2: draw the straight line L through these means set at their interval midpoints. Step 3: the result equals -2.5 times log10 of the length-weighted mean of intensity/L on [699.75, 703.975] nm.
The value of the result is 0.02 mag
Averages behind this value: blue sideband 10.3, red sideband 10.3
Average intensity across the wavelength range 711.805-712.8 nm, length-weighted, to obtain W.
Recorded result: 10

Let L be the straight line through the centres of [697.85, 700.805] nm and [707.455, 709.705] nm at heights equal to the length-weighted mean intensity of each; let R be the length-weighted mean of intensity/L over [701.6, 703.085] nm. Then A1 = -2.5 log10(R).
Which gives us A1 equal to 0.01 mag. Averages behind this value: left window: 10.2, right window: 10.1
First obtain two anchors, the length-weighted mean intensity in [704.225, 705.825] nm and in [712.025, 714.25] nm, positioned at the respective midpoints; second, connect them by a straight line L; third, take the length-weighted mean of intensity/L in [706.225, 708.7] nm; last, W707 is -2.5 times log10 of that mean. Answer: 0.00 mag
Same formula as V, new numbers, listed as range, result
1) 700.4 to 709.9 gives 10.2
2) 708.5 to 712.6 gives 10.1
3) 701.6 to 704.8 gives 10.2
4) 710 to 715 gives 10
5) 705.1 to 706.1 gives 10.2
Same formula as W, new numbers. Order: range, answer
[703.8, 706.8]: 10.2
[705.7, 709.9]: 10.1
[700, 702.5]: 10.1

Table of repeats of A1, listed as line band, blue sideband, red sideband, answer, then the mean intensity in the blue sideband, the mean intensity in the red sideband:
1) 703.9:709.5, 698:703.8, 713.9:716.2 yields -0.013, 10.2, 9.97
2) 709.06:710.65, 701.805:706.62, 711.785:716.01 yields 0.004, 10.2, 10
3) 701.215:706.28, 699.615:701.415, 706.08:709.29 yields 0.003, 10.2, 10.2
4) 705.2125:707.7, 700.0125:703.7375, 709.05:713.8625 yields -0.007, 10.1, 10.1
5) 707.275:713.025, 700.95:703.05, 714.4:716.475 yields -0.016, 10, 9.92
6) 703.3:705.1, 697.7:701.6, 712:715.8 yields -0.018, 10.1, 9.97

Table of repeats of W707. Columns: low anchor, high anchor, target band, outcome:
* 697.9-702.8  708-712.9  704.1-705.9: -0.021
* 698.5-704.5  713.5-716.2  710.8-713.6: 0.000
